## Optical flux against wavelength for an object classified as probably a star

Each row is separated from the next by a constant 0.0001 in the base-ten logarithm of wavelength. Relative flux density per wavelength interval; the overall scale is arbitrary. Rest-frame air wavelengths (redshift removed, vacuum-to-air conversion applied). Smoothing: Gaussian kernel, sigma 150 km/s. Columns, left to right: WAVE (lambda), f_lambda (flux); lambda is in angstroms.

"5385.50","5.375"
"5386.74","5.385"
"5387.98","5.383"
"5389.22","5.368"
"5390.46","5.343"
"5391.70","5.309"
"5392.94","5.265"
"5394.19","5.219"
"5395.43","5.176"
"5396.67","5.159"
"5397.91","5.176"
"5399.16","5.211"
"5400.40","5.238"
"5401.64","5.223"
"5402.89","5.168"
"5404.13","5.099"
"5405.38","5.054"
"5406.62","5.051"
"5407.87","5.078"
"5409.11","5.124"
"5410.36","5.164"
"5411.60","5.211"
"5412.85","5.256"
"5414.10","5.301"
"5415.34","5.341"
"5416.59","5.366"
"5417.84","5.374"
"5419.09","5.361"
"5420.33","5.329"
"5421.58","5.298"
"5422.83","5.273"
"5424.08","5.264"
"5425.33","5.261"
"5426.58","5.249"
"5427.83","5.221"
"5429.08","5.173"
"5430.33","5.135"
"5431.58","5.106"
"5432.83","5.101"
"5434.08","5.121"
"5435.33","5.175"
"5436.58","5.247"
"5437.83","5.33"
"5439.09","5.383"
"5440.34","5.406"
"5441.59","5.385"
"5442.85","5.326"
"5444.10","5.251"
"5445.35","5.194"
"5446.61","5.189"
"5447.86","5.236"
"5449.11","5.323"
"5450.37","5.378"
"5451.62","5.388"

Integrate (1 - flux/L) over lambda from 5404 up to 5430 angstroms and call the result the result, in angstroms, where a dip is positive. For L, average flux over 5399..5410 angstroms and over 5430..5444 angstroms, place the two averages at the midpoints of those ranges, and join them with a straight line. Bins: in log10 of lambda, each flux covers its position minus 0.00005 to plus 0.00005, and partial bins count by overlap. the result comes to -0.3 angstroms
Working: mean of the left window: 5.14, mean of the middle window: 5.23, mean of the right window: 5.25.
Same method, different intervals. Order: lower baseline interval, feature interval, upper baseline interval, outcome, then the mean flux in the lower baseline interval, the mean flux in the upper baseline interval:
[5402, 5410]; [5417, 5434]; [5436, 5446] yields -0.1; 5.1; 5.31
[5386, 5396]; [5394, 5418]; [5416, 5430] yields 0.5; 5.31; 5.28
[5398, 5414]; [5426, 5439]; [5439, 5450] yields 0.2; 5.16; 5.3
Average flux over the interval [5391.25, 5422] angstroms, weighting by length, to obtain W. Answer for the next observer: 5.22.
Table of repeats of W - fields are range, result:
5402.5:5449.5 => 5.24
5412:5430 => 5.28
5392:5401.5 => 5.21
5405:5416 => 5.18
